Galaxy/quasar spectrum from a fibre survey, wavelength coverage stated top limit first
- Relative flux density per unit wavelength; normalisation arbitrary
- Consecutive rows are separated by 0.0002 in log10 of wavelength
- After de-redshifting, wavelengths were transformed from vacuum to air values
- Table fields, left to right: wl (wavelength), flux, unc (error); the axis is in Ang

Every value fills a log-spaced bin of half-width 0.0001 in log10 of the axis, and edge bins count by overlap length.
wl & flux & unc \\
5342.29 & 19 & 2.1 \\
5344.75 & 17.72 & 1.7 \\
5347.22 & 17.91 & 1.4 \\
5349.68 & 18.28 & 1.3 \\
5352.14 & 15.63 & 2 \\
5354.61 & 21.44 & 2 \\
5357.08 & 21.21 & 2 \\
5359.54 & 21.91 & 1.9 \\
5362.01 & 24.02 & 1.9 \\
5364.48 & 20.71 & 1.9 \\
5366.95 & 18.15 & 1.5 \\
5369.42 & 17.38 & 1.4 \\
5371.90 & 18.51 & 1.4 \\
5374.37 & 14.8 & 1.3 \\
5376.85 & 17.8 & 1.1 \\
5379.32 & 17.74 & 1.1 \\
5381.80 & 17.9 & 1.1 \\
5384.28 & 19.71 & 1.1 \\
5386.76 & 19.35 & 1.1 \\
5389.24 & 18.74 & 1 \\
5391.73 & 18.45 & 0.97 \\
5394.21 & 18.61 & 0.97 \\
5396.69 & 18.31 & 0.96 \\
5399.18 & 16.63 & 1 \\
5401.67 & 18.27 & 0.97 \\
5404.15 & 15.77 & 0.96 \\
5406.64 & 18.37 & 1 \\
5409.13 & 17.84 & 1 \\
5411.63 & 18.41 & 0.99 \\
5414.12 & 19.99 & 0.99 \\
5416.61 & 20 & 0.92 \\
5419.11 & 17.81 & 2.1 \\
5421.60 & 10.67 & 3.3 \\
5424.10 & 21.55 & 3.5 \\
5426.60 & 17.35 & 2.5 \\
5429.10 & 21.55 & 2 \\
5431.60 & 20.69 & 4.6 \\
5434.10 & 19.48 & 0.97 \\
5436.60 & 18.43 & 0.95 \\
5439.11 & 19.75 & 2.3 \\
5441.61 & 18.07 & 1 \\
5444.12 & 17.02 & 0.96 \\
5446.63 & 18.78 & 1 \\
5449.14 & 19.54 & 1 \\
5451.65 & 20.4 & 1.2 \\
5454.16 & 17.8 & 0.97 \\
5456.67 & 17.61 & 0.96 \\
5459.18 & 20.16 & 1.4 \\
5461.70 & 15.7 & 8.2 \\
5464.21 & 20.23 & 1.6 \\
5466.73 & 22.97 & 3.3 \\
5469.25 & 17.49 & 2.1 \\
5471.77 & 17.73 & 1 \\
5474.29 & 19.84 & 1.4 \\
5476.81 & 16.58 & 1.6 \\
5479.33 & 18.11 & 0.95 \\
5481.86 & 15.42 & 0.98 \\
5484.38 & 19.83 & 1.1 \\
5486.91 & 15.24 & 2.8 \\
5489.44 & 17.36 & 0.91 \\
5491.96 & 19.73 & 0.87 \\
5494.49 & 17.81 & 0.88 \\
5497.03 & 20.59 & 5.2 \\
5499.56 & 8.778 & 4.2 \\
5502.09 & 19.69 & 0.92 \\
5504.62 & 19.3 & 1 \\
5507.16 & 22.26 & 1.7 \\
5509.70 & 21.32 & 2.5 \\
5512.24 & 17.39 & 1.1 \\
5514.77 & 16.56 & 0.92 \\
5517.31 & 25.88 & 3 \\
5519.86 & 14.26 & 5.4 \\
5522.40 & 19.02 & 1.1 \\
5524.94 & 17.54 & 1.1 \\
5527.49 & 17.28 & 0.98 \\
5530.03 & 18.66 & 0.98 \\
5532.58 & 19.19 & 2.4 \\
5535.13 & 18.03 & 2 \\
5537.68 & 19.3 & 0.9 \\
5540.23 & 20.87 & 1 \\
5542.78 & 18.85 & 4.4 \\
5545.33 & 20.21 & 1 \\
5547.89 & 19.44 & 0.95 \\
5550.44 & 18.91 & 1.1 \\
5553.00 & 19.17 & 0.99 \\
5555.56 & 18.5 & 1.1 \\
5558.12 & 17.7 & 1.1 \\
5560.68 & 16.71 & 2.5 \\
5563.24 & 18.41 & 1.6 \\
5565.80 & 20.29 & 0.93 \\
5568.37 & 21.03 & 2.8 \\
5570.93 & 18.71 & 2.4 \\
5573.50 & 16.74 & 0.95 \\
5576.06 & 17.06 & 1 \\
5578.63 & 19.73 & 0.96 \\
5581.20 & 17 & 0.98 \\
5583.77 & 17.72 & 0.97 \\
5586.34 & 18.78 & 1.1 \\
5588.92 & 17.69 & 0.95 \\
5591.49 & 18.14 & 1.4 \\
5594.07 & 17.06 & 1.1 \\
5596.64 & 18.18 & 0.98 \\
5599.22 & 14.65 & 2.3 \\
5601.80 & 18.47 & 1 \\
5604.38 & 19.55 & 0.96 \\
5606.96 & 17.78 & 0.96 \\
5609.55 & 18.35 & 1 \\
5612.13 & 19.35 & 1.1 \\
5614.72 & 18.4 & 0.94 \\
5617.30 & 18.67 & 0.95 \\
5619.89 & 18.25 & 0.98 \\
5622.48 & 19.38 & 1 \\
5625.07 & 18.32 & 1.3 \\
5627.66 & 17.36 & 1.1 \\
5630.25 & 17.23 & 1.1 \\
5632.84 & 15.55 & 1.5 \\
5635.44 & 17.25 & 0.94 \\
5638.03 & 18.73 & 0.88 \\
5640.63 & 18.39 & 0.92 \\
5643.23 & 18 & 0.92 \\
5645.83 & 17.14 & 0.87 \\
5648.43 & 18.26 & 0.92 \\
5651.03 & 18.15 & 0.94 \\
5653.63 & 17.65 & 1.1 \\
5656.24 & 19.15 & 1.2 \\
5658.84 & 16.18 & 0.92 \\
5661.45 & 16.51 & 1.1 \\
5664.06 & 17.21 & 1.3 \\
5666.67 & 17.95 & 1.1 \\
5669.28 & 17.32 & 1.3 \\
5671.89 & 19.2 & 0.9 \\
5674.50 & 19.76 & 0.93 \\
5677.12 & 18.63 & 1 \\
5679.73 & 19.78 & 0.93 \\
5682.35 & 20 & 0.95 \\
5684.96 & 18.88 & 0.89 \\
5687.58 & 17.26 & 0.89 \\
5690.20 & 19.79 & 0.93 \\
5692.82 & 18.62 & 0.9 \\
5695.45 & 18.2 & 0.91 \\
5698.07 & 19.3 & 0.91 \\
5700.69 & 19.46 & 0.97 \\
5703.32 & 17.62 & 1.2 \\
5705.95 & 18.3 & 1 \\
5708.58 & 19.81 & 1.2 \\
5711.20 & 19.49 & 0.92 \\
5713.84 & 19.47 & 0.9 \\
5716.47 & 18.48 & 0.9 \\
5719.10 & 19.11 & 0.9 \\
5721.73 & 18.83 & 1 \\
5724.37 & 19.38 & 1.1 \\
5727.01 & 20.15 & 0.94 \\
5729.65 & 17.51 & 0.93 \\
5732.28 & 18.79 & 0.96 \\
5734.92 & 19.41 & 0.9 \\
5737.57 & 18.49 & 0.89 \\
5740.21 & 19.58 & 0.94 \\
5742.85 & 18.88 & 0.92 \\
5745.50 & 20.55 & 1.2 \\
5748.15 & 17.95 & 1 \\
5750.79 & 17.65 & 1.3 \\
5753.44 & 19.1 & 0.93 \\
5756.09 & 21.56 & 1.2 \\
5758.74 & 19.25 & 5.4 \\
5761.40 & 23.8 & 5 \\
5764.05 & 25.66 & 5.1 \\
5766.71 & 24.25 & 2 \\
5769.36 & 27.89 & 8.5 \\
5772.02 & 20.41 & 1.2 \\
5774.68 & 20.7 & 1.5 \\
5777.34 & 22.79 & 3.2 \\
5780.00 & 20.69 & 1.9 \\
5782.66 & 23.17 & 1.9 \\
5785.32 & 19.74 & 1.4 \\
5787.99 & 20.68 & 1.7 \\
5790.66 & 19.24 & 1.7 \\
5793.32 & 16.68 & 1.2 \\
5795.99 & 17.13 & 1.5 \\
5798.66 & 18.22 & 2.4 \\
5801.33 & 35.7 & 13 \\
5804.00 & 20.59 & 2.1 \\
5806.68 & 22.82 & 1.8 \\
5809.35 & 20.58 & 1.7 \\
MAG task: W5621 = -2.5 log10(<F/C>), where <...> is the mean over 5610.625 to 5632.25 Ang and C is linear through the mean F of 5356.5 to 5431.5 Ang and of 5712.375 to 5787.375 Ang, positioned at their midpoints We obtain 0.09 mag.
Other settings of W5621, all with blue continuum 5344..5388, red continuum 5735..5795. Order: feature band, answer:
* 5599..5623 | 0.09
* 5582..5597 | 0.12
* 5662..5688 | 0.10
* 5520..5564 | 0.07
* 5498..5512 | 0.08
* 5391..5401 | 0.06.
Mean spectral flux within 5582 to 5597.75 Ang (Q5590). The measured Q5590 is 17.9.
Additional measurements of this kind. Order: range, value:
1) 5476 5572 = 18.5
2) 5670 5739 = 19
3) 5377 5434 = 18.4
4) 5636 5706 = 18.3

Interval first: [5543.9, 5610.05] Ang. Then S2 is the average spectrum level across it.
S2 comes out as 18.3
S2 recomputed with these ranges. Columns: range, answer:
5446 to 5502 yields 18.1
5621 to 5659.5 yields 17.8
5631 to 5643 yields 17.5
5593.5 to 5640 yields 17.9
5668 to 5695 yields 18.9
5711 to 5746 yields 19.1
